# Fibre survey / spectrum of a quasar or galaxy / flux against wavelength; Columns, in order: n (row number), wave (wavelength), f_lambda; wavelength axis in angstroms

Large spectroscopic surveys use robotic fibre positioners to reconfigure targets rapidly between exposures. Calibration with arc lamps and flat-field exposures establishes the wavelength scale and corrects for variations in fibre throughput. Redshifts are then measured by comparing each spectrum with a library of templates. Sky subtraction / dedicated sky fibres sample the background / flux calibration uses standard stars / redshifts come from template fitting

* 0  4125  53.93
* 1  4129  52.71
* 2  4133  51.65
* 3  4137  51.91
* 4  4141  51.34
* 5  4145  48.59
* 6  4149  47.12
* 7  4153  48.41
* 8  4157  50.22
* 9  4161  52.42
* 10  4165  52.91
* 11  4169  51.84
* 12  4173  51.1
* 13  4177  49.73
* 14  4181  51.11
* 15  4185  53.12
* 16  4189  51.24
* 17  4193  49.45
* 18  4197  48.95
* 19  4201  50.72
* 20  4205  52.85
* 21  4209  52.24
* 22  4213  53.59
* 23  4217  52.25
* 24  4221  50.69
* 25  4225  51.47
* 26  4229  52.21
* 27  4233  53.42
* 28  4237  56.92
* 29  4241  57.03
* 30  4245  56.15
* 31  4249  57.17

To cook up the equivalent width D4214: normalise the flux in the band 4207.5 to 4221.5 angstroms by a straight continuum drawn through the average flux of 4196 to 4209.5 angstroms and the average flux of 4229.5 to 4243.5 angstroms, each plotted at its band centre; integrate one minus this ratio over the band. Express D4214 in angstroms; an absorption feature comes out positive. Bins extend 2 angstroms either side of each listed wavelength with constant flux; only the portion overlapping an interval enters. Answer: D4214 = 0.1 angstroms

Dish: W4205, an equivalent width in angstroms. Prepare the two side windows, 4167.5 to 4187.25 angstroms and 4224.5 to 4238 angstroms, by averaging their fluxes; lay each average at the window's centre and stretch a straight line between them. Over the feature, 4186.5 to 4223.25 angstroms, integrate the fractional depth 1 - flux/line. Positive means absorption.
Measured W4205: 0.8 angstroms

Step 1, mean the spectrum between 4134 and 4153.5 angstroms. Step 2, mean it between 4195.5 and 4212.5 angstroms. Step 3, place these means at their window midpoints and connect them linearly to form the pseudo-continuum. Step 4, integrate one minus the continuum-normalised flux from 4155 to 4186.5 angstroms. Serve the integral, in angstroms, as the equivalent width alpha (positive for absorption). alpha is -0.7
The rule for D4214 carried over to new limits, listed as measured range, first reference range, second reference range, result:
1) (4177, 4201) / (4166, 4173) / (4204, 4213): 0.7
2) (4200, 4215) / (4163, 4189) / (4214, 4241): 0.0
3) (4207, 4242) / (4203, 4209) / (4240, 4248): 0.9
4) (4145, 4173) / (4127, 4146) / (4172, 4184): 0.4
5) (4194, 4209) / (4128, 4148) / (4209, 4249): 0.6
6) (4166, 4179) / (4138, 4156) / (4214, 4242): -0.2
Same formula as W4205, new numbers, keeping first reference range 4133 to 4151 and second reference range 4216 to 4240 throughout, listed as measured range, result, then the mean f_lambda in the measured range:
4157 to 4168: -0.32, 52.1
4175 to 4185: 0.07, 51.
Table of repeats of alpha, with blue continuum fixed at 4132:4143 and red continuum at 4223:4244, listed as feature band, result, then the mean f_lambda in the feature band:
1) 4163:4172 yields 0.0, 52.2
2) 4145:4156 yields 0.8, 48.1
